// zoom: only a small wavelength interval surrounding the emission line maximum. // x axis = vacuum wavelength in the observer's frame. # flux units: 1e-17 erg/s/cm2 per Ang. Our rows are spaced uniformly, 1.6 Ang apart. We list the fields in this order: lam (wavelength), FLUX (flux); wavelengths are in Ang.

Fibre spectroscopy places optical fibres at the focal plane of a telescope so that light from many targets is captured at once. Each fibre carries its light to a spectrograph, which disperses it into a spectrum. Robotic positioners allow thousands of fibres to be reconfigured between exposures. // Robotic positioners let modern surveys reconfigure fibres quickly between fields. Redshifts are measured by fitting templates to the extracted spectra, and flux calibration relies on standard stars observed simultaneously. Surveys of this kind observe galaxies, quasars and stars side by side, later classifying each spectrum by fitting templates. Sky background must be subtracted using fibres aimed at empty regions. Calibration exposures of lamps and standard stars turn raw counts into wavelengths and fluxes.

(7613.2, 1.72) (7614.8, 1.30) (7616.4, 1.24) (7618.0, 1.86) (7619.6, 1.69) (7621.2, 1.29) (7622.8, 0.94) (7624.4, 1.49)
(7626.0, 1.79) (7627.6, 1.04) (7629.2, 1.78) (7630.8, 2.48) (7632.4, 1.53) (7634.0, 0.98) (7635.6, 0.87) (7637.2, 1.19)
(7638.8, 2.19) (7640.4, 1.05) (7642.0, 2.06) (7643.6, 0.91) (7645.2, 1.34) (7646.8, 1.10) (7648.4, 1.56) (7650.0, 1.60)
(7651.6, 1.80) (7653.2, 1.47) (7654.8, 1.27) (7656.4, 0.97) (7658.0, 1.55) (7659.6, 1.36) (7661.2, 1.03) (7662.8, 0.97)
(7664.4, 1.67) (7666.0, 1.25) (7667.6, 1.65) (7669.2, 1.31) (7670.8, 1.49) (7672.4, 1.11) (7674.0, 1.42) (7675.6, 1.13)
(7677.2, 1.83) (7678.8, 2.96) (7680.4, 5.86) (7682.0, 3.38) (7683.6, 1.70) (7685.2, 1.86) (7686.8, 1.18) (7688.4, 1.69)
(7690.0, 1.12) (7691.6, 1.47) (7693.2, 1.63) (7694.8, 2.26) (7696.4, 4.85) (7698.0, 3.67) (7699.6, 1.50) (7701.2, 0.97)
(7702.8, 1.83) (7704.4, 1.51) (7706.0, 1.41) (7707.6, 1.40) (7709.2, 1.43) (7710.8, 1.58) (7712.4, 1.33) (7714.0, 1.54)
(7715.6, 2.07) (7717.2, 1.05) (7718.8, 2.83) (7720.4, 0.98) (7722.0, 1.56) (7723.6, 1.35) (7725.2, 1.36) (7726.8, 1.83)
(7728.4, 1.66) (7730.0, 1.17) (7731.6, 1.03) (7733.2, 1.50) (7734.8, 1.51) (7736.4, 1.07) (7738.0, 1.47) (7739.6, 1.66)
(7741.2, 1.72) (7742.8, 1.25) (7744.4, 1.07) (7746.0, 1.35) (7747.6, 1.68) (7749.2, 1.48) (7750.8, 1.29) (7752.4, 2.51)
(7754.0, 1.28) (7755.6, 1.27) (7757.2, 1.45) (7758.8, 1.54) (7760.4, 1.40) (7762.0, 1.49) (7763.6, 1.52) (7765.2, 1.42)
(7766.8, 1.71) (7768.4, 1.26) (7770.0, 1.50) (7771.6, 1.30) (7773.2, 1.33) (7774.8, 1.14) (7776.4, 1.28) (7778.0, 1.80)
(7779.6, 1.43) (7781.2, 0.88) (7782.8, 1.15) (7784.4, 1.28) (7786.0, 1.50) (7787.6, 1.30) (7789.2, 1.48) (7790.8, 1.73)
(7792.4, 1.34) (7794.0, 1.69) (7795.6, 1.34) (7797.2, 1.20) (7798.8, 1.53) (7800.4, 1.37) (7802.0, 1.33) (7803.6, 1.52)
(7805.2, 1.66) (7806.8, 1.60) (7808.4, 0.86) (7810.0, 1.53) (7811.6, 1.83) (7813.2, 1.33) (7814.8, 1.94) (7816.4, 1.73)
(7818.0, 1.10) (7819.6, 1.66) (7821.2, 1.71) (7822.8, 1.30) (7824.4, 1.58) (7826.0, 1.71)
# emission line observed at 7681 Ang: [S II] 6716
